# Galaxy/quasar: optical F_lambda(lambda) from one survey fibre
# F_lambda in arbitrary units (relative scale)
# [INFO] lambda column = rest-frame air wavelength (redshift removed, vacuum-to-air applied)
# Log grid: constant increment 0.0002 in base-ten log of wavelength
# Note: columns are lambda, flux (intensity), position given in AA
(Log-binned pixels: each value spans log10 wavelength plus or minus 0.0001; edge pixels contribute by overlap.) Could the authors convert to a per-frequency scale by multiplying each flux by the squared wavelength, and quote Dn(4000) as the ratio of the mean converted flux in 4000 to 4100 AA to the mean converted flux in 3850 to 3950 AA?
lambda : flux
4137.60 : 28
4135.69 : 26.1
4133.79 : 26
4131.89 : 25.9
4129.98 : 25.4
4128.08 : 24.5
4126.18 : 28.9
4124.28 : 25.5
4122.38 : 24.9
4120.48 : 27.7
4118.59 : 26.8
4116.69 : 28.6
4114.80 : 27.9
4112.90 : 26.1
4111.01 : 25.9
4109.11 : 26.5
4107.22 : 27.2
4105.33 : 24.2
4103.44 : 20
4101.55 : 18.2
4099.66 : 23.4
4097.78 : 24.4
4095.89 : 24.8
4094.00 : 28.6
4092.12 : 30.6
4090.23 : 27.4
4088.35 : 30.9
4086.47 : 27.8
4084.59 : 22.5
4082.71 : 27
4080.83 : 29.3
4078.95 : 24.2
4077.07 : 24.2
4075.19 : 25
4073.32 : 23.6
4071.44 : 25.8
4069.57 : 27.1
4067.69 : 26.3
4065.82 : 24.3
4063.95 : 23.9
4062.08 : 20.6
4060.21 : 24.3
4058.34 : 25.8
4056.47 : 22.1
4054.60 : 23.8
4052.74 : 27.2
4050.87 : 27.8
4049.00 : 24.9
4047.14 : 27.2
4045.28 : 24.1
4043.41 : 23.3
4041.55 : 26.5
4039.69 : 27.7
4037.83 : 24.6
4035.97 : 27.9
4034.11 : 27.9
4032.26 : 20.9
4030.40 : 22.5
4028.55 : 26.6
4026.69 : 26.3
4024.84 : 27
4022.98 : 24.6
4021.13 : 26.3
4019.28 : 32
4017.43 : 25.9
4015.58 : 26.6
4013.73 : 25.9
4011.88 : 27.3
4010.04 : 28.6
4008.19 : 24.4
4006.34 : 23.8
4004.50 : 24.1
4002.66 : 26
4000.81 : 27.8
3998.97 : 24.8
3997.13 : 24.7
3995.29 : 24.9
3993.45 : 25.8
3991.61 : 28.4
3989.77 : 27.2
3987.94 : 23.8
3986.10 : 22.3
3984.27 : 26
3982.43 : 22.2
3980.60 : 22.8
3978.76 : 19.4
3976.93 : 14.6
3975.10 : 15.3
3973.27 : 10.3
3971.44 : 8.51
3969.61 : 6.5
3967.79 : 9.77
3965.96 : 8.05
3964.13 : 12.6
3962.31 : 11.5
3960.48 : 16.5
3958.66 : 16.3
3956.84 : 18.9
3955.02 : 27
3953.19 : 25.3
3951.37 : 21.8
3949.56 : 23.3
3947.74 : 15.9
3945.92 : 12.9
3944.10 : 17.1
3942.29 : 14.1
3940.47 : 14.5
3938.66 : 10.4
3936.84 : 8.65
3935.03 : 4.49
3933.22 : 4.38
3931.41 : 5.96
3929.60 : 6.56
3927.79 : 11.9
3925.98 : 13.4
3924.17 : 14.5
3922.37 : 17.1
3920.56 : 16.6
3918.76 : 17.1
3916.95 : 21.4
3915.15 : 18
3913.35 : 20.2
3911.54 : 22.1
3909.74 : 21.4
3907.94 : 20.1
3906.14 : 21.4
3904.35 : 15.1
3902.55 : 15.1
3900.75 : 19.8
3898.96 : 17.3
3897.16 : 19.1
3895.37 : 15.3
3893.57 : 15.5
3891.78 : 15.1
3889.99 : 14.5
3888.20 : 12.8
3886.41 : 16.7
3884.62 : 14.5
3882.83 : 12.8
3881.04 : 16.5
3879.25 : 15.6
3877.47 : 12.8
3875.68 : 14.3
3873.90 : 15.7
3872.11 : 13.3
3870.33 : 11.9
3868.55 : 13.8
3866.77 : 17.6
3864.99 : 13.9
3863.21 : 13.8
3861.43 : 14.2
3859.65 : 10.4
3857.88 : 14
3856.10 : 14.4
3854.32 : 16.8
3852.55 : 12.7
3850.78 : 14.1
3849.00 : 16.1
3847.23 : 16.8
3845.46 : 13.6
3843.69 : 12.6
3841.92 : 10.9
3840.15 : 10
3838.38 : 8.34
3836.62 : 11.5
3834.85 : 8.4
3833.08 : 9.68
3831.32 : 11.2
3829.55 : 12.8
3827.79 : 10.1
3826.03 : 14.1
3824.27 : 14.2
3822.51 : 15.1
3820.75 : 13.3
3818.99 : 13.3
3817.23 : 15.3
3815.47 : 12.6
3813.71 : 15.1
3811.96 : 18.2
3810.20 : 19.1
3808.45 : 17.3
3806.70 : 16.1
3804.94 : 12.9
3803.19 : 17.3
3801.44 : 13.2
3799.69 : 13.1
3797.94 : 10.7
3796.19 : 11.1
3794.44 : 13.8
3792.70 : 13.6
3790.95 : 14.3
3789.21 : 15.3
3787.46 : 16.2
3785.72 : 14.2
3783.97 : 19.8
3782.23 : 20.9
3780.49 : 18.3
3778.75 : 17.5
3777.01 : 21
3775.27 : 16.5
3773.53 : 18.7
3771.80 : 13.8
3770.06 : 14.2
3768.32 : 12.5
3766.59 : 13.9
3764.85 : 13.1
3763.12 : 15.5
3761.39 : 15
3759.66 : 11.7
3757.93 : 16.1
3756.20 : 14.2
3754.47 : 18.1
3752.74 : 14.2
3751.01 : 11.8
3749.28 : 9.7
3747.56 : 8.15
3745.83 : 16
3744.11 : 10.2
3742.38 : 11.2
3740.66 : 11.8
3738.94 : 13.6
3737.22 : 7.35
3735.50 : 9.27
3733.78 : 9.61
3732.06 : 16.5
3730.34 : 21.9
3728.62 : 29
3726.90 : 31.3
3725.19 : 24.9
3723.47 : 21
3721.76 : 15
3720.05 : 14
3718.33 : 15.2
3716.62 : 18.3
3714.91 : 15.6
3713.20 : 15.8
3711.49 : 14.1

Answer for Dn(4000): 1.88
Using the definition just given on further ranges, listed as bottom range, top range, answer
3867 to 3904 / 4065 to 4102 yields 1.88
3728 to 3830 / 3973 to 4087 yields 1.94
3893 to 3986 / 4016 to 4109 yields 1.71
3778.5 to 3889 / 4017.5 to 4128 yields 2.06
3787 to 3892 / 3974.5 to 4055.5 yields 1.99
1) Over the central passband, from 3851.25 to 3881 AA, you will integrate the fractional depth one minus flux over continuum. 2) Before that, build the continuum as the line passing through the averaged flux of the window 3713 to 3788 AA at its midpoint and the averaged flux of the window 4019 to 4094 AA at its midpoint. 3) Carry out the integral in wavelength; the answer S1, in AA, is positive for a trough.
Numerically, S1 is 8.2 AA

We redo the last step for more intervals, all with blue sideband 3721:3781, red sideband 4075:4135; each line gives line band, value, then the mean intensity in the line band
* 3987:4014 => -3.5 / 25.8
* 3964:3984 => 7.3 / 14.1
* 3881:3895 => 3.5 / 14.7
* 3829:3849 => 7.2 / 11.6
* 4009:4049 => -4.1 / 26.1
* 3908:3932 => 5.0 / 16.1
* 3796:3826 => 4.5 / 14.6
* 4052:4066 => 0.4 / 23.9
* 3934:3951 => 6.0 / 13.7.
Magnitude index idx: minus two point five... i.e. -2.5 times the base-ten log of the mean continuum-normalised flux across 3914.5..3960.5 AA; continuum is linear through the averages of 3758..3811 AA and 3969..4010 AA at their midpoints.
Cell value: 0.315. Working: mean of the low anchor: 15.4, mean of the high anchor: 21.8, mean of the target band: 15.1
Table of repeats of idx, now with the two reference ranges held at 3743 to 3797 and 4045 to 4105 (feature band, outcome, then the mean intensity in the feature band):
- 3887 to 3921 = 0.094 mag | 17.8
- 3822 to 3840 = 0.425 mag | 11.4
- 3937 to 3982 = 0.342 mag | 15.5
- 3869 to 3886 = 0.285 mag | 14.2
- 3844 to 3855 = 0.179 mag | 14.9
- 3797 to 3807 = 0.160 mag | 13.7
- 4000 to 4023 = -0.150 mag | 26.5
